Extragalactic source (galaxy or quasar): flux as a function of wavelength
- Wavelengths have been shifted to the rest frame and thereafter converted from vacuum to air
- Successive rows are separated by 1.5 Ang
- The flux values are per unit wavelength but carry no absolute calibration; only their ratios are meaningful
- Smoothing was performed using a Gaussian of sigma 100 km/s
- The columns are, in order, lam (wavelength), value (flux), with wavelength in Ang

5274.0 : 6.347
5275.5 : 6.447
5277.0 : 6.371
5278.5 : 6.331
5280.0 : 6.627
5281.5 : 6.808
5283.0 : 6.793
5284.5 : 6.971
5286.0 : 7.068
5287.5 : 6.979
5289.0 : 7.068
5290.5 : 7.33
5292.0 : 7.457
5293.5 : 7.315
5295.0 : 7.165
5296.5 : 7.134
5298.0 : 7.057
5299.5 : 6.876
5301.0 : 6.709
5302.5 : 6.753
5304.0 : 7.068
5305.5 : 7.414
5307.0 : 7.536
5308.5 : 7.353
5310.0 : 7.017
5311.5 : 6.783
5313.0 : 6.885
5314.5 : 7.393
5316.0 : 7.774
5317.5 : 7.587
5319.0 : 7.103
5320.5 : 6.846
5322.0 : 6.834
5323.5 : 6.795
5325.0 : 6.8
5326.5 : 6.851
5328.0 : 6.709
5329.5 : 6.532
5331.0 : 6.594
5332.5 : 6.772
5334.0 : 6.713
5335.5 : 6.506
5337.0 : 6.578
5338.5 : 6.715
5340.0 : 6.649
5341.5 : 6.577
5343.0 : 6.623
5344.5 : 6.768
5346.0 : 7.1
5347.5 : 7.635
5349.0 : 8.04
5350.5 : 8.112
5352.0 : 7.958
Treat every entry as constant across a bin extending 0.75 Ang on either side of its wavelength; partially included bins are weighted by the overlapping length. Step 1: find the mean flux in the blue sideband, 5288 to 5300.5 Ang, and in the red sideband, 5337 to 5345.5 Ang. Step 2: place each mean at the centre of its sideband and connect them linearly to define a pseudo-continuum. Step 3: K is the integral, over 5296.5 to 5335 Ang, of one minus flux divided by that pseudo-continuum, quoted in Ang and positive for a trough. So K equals -0.3 Ang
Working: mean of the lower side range 7.16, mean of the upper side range 6.67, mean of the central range 6.99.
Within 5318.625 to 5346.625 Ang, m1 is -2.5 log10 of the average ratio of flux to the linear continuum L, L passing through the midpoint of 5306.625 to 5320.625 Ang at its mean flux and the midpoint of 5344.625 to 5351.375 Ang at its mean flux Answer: 0.11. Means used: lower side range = 7.24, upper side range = 7.64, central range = 6.73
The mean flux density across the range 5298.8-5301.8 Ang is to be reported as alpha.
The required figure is 6.79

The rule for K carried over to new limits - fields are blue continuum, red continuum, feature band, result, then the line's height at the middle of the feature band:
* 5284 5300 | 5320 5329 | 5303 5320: -0.8 Ang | 6.93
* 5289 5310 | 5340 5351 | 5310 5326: 0.2 Ang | 7.18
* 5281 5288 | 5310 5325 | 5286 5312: -0.5 Ang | 7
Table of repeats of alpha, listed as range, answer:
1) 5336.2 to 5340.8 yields 6.65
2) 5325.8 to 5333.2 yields 6.69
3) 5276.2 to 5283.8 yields 6.59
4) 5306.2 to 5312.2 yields 7.18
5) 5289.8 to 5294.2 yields 7.37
